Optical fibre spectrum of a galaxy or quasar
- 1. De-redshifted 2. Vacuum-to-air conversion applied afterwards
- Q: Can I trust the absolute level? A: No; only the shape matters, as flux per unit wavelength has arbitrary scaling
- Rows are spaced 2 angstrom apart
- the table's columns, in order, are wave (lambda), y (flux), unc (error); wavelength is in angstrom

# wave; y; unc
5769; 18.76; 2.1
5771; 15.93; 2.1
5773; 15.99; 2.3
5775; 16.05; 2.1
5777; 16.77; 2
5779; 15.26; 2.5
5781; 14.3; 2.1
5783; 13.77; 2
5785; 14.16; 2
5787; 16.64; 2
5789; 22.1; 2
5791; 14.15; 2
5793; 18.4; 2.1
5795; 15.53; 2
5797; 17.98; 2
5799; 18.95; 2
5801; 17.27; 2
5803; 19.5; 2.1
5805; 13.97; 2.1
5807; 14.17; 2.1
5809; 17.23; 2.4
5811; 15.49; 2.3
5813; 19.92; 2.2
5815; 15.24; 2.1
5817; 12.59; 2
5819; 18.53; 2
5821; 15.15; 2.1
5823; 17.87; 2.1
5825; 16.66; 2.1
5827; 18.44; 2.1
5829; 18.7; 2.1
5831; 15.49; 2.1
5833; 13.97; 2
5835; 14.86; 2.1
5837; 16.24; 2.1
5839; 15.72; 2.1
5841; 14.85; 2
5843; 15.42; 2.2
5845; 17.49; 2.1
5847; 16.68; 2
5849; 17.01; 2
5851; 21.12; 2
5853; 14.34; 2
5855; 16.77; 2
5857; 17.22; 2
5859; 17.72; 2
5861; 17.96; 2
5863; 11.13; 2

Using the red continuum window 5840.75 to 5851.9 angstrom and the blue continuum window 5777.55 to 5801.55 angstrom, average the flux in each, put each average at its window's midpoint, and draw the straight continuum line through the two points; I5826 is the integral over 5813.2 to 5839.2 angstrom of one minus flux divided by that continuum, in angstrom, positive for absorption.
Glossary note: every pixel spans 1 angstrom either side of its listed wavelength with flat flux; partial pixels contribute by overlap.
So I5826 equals 1.1 angstrom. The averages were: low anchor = 16.5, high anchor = 17.2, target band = 16.2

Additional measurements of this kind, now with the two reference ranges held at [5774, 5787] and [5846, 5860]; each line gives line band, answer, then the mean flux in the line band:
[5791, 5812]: -1.3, 16.7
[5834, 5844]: 0.9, 15.4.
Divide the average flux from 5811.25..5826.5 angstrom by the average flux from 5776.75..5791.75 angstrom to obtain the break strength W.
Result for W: 1.0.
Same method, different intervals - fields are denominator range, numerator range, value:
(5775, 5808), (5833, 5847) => 0.96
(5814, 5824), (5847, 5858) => 1.09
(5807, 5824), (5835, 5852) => 1.02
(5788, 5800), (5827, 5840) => 0.90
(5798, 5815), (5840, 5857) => 0.99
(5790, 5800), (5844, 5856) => 1.01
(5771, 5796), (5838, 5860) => 1.04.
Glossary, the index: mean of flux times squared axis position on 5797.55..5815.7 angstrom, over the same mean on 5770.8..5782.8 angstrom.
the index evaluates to 1.10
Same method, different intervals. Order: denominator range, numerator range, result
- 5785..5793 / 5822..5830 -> 1.05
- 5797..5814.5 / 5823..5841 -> 0.96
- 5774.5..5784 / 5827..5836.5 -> 1.08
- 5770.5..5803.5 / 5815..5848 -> 0.99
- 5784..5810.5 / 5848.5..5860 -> 1.05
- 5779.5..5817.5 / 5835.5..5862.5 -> 1.03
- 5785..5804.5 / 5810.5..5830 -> 0.97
